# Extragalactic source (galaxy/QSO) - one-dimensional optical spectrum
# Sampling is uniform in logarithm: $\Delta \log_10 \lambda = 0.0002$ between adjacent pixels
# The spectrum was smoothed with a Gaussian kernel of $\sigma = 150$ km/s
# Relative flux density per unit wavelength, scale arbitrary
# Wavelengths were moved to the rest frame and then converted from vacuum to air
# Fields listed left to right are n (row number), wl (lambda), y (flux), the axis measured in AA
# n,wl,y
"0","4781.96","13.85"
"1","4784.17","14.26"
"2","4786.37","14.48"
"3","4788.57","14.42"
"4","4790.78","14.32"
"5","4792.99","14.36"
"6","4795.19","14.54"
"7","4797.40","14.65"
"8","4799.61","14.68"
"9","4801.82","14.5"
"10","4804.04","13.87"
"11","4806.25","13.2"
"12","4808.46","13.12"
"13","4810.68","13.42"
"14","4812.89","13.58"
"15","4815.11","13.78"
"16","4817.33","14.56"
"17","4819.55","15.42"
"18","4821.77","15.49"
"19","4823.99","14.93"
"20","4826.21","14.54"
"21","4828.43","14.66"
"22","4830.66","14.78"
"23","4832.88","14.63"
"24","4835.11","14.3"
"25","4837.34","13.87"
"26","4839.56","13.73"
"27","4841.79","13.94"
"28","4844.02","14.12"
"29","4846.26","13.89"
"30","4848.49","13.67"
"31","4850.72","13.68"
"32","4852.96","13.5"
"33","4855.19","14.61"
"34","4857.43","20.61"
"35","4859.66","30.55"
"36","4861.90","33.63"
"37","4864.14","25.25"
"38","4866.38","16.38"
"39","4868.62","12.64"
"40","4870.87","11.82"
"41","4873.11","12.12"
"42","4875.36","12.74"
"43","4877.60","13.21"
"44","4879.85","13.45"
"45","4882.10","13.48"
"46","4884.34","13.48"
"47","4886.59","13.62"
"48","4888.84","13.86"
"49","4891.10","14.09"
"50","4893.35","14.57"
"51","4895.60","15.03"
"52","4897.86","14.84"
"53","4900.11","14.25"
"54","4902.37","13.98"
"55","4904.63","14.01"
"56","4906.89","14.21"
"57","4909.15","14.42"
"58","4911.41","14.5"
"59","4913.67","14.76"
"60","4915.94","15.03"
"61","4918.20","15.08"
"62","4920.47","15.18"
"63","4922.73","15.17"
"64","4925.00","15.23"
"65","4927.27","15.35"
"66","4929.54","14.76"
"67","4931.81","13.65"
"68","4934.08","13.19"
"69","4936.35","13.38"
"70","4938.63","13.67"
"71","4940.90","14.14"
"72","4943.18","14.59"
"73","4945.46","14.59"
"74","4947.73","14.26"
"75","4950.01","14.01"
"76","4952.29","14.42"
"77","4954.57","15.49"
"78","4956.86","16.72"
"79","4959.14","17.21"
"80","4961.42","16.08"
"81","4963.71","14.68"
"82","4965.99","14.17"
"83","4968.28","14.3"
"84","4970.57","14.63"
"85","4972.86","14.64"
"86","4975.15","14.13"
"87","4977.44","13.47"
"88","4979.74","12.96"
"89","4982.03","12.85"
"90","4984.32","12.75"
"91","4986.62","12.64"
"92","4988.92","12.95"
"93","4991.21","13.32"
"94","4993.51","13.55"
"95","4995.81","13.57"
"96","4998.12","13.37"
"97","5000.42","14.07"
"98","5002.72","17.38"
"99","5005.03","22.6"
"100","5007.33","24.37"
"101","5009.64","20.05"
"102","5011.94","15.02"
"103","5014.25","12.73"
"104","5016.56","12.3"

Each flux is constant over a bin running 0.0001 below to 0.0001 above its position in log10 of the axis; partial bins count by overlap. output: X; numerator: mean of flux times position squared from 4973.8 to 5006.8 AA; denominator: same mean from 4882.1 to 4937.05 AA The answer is 1.0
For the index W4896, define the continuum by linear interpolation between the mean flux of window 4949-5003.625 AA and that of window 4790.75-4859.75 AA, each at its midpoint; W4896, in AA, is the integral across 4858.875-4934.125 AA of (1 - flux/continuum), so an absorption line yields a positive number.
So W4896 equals -5.0 AA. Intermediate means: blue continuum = 14.7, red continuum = 14.3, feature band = 15.5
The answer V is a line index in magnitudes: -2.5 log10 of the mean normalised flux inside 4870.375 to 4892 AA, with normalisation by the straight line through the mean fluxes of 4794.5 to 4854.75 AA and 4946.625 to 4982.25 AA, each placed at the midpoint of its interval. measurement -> 0.09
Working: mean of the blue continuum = 14.2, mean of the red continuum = 14.7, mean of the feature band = 13.2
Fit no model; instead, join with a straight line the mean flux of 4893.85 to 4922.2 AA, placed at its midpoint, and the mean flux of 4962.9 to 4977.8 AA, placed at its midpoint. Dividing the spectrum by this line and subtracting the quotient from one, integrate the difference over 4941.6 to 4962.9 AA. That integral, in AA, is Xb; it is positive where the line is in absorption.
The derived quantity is -1.2 AA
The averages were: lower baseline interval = 14.6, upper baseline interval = 14.3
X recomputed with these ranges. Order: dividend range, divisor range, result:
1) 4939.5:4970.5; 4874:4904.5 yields 1.11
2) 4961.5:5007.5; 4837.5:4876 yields 0.92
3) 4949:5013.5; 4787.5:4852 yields 1.14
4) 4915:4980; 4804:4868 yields 0.95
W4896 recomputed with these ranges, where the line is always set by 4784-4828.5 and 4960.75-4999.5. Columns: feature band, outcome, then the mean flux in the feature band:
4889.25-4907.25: -0.4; 14.4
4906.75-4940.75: -1.4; 14.5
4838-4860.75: -3.2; 16.2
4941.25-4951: -0.4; 14.3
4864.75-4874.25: 0.2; 13.9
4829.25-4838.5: -0.1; 14.4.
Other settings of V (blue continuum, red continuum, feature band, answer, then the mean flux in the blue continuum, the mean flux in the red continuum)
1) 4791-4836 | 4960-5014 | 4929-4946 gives 0.070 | 14.4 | 15.1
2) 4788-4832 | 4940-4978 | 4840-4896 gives -0.098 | 14.3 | 14.8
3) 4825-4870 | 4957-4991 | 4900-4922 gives 0.066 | 16.8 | 14.2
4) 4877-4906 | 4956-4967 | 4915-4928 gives -0.029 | 14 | 15.8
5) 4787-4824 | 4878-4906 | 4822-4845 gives -0.016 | 14.3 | 14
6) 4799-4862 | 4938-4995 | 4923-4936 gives 0.010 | 15.4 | 14.2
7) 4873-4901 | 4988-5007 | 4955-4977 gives -0.007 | 13.8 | 15.5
